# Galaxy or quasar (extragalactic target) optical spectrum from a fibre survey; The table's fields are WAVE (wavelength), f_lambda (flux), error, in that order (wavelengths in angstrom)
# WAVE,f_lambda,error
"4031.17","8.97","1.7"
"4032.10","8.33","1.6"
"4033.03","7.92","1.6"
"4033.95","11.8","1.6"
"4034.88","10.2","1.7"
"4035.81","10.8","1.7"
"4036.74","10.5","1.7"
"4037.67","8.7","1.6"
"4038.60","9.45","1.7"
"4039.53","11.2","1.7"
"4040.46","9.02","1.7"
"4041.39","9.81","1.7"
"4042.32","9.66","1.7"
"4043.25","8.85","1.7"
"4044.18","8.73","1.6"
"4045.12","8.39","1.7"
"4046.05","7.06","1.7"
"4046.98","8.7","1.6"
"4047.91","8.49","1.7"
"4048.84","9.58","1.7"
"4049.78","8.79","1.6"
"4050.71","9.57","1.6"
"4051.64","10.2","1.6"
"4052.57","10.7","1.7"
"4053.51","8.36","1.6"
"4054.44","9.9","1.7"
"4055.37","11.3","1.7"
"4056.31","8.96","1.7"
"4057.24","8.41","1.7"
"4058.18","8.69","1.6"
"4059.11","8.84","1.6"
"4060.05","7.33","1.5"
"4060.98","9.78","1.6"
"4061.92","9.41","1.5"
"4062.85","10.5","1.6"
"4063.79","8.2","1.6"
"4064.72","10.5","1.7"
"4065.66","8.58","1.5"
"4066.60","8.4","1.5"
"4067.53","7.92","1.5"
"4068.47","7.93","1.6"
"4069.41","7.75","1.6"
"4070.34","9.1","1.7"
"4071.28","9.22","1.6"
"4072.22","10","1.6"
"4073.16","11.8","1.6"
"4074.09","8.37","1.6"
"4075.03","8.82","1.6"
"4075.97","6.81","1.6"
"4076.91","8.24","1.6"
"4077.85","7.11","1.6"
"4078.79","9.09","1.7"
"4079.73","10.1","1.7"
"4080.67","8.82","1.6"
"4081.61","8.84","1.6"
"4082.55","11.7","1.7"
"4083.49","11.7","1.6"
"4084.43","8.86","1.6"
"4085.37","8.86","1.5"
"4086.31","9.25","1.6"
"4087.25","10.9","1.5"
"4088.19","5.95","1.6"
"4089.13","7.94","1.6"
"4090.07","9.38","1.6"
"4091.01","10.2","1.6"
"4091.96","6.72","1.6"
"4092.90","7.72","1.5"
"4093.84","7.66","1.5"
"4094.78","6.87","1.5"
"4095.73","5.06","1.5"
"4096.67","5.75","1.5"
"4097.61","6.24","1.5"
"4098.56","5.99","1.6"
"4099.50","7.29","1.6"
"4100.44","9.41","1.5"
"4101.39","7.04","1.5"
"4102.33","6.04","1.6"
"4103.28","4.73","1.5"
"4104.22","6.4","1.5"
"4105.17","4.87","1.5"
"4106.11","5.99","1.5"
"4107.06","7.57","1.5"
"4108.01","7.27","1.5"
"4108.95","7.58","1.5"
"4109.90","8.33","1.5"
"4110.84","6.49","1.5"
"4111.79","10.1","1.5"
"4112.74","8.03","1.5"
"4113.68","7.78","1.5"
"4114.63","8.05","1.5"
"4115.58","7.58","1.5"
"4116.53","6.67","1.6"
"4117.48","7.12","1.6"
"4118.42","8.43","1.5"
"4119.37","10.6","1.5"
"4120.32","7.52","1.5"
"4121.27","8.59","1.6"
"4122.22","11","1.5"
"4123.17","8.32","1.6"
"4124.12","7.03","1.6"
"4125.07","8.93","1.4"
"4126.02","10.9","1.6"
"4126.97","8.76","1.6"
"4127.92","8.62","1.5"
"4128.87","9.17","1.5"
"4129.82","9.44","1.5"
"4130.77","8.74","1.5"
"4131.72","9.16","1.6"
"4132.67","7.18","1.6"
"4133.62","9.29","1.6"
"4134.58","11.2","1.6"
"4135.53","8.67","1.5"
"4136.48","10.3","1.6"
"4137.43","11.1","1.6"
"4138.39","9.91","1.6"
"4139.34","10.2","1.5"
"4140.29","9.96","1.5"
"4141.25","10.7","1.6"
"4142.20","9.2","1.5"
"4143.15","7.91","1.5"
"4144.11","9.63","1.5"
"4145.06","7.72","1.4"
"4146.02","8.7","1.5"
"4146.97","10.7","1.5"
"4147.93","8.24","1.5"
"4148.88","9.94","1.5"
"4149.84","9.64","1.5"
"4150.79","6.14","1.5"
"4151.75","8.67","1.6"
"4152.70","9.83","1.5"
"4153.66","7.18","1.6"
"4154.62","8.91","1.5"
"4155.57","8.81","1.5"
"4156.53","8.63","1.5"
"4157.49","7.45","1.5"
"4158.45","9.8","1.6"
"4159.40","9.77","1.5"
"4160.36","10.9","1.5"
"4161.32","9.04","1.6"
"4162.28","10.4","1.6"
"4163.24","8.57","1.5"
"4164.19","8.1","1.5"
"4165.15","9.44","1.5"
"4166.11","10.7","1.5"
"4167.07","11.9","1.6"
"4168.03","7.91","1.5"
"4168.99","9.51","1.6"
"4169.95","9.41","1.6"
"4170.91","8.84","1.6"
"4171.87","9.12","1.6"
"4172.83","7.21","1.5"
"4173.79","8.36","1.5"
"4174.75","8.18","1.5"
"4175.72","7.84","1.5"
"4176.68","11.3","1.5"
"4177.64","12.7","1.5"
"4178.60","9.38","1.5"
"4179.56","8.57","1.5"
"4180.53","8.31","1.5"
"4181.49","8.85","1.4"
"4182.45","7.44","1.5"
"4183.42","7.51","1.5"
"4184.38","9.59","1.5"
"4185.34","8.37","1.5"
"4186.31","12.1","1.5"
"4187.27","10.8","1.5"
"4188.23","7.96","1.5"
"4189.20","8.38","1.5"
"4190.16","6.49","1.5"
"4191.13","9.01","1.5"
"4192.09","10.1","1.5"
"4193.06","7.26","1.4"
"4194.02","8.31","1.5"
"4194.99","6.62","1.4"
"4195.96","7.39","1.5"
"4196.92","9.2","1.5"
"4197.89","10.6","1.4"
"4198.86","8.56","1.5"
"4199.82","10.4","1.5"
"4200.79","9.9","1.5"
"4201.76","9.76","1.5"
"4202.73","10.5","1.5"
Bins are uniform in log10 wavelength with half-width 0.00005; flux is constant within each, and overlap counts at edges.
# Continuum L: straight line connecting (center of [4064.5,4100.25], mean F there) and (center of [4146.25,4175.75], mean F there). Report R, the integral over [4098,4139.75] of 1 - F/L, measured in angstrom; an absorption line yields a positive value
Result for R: 2.3 angstrom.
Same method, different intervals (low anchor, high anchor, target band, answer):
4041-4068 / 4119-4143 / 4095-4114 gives 4.87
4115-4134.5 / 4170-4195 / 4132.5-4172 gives -2.33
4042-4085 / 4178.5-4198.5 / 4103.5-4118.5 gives 2.70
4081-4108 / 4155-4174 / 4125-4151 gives -2.12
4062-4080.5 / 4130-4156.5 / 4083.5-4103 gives 2.70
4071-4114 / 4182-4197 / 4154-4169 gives -1.73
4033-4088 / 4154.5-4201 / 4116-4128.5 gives 0.68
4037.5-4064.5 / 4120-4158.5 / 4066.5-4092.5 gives 0.68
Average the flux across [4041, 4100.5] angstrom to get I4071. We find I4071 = 8.73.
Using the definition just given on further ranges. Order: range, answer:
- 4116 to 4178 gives 9.13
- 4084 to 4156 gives 8.33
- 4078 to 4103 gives 8.16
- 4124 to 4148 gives 9.33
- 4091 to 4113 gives 6.98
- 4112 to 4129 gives 8.52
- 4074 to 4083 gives 8.79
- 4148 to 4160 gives 8.74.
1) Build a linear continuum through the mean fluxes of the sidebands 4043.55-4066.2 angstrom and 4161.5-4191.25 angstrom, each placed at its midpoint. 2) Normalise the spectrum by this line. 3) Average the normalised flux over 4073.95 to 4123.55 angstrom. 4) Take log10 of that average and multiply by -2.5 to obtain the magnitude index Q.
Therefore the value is 0.15 mag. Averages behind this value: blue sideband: 9.12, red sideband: 9.1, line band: 7.95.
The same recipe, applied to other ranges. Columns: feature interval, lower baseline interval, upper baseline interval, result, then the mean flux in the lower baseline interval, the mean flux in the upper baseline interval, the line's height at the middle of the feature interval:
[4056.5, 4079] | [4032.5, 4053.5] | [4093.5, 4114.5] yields -0.046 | 9.43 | 6.95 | 8.42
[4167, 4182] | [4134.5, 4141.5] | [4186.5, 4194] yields 0.002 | 10.2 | 8.7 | 9.15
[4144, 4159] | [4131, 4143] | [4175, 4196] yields 0.083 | 9.67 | 8.85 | 9.43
